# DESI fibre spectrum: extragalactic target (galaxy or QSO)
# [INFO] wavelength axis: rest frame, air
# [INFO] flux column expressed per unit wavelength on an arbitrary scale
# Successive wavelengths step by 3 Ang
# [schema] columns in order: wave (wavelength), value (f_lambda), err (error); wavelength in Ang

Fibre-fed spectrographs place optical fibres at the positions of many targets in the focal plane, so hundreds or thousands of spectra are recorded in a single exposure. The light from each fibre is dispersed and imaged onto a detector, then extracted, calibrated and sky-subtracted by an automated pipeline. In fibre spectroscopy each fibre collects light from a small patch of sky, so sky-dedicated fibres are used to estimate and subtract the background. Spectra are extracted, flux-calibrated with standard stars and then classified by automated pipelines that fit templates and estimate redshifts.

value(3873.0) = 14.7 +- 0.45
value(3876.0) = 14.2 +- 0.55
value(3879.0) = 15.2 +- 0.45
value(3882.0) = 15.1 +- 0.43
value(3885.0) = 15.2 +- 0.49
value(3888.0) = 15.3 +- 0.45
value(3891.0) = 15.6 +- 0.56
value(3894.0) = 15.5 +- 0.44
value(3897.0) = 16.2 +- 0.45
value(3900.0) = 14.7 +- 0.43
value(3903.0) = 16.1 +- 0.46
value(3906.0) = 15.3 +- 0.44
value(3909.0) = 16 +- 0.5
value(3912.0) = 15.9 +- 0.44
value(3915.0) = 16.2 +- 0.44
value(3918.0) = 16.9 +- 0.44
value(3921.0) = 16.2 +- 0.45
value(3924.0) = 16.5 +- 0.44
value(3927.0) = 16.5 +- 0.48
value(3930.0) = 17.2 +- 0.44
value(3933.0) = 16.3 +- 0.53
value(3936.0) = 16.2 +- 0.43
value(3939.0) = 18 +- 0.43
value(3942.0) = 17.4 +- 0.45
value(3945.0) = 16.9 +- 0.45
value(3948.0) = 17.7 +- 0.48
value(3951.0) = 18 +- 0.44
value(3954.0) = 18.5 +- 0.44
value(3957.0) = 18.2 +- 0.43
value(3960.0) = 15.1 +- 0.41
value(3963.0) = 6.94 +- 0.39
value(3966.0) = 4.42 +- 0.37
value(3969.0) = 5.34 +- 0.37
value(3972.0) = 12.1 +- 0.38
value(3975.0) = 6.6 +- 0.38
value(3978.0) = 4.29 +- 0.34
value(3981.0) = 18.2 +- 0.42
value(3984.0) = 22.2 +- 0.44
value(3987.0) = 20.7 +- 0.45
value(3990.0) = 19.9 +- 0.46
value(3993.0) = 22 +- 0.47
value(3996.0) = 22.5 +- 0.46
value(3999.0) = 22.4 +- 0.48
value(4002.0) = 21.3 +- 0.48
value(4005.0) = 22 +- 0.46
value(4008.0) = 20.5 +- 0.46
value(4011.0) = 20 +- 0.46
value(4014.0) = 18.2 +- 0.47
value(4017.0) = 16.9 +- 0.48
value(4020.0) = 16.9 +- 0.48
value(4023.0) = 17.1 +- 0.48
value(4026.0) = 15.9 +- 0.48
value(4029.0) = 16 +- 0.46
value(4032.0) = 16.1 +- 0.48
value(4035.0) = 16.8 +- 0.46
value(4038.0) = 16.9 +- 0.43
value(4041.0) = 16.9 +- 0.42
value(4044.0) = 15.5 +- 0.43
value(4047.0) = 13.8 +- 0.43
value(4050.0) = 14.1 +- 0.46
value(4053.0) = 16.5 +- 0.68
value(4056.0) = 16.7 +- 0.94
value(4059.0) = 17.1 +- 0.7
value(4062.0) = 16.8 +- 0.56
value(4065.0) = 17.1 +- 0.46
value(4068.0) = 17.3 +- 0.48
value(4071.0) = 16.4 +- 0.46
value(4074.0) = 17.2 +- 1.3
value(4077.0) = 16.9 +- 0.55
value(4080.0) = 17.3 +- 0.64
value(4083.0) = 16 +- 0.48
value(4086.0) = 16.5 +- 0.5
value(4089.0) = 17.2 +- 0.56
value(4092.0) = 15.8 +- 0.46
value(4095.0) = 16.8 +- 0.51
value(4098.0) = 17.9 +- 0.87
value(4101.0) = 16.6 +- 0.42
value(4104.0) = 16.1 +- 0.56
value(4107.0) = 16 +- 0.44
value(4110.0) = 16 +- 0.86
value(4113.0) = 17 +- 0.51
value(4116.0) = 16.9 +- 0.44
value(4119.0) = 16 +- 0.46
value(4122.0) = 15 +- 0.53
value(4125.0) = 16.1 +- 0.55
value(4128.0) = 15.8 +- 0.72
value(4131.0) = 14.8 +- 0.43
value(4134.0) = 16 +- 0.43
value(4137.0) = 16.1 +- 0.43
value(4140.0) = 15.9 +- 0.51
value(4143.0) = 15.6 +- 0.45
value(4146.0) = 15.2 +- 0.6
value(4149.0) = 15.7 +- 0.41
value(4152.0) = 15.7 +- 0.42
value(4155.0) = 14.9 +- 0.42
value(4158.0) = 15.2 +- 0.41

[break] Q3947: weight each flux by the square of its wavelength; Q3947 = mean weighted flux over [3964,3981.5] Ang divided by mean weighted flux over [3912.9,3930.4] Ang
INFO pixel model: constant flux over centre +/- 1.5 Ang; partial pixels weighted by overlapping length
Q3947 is 0.49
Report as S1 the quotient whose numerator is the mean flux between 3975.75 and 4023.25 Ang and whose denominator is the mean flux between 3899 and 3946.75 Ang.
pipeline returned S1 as 1.15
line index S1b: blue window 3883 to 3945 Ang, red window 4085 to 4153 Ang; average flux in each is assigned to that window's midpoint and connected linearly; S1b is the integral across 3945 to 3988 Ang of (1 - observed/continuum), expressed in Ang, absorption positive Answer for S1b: 7.1 Ang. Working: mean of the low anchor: 16.2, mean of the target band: 13.5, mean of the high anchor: 16.1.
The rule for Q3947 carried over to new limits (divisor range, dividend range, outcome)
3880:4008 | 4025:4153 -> 1.08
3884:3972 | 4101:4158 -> 1.15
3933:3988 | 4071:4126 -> 1.24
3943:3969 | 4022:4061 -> 1.20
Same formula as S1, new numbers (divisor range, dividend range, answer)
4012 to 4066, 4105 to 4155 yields 0.96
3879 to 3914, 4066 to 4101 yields 1.08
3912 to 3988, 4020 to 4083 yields 1.10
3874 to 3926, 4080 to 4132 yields 1.04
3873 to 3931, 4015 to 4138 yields 1.04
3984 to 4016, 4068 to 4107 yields 0.80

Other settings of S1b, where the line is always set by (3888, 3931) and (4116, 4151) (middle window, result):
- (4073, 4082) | -0.73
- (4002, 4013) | -3.39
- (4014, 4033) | -0.92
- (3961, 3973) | 6.48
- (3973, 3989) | 1.43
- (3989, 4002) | -4.76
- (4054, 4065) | -0.75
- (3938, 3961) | -2.24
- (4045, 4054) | 0.61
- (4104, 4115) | -0.41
